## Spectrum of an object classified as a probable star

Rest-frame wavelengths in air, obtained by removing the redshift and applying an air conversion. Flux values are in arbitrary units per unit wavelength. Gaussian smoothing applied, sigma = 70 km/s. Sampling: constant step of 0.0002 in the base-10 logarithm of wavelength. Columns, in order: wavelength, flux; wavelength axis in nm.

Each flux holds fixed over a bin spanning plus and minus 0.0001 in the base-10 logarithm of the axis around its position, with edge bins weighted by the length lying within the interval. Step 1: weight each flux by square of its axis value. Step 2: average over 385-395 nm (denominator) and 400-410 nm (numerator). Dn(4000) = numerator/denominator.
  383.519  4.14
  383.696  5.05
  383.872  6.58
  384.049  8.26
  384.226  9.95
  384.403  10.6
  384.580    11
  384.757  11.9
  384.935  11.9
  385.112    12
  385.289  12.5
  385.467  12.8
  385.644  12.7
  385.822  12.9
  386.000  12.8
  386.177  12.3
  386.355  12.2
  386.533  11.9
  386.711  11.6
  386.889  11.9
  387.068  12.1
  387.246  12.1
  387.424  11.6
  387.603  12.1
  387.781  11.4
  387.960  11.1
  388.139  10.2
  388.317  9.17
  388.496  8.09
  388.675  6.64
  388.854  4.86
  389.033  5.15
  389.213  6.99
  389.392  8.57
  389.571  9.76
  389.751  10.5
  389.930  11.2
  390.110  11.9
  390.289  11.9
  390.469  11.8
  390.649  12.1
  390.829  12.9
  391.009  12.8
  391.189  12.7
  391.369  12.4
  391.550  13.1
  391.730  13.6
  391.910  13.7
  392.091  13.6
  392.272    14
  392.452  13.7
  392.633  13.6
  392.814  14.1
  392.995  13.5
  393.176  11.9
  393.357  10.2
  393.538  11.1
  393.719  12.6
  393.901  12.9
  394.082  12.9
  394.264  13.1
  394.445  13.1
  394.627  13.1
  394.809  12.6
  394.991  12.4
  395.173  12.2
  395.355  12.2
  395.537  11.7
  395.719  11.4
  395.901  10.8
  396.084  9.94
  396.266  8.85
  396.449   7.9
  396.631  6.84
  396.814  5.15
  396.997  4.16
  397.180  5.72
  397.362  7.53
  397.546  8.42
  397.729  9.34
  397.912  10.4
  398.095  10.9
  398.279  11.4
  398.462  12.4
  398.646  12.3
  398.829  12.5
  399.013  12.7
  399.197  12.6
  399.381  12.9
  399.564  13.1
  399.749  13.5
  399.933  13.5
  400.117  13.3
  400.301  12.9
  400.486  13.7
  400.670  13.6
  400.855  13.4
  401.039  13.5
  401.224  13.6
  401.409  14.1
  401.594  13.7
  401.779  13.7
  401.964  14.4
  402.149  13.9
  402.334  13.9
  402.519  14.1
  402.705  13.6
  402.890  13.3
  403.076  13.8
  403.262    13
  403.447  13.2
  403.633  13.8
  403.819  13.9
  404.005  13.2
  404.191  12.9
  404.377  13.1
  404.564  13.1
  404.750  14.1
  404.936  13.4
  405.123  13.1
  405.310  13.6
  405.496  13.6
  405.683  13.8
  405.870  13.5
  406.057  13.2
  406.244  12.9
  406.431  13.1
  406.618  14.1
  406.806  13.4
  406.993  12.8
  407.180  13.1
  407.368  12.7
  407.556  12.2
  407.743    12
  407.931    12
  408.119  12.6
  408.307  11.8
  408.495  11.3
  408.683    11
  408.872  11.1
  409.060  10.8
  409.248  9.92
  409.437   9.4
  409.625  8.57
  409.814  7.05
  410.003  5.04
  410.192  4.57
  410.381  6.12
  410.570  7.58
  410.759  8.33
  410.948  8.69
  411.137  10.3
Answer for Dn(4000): 1.17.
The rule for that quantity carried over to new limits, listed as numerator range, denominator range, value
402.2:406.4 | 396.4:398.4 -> 1.73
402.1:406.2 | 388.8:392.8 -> 1.25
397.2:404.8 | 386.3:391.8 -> 1.26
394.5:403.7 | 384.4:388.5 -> 1.08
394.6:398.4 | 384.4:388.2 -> 0.85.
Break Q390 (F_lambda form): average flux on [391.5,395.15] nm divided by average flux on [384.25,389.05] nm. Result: 1.2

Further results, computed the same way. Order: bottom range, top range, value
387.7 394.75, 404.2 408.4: 1.14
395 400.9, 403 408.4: 1.21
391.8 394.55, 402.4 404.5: 1.04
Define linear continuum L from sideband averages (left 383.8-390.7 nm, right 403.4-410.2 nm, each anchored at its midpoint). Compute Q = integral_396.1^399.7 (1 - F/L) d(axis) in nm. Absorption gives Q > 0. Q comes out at 0.51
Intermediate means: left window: 10.6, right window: 12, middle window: 9.8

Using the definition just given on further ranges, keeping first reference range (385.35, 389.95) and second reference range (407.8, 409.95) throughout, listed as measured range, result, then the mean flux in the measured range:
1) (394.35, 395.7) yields -0.253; 12.4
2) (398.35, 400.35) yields -0.463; 12.9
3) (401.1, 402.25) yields -0.380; 13.9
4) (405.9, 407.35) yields -0.388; 13.2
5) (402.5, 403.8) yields -0.385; 13.5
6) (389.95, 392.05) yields -0.428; 12.6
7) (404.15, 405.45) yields -0.364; 13.4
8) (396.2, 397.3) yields 0.426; 6.41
